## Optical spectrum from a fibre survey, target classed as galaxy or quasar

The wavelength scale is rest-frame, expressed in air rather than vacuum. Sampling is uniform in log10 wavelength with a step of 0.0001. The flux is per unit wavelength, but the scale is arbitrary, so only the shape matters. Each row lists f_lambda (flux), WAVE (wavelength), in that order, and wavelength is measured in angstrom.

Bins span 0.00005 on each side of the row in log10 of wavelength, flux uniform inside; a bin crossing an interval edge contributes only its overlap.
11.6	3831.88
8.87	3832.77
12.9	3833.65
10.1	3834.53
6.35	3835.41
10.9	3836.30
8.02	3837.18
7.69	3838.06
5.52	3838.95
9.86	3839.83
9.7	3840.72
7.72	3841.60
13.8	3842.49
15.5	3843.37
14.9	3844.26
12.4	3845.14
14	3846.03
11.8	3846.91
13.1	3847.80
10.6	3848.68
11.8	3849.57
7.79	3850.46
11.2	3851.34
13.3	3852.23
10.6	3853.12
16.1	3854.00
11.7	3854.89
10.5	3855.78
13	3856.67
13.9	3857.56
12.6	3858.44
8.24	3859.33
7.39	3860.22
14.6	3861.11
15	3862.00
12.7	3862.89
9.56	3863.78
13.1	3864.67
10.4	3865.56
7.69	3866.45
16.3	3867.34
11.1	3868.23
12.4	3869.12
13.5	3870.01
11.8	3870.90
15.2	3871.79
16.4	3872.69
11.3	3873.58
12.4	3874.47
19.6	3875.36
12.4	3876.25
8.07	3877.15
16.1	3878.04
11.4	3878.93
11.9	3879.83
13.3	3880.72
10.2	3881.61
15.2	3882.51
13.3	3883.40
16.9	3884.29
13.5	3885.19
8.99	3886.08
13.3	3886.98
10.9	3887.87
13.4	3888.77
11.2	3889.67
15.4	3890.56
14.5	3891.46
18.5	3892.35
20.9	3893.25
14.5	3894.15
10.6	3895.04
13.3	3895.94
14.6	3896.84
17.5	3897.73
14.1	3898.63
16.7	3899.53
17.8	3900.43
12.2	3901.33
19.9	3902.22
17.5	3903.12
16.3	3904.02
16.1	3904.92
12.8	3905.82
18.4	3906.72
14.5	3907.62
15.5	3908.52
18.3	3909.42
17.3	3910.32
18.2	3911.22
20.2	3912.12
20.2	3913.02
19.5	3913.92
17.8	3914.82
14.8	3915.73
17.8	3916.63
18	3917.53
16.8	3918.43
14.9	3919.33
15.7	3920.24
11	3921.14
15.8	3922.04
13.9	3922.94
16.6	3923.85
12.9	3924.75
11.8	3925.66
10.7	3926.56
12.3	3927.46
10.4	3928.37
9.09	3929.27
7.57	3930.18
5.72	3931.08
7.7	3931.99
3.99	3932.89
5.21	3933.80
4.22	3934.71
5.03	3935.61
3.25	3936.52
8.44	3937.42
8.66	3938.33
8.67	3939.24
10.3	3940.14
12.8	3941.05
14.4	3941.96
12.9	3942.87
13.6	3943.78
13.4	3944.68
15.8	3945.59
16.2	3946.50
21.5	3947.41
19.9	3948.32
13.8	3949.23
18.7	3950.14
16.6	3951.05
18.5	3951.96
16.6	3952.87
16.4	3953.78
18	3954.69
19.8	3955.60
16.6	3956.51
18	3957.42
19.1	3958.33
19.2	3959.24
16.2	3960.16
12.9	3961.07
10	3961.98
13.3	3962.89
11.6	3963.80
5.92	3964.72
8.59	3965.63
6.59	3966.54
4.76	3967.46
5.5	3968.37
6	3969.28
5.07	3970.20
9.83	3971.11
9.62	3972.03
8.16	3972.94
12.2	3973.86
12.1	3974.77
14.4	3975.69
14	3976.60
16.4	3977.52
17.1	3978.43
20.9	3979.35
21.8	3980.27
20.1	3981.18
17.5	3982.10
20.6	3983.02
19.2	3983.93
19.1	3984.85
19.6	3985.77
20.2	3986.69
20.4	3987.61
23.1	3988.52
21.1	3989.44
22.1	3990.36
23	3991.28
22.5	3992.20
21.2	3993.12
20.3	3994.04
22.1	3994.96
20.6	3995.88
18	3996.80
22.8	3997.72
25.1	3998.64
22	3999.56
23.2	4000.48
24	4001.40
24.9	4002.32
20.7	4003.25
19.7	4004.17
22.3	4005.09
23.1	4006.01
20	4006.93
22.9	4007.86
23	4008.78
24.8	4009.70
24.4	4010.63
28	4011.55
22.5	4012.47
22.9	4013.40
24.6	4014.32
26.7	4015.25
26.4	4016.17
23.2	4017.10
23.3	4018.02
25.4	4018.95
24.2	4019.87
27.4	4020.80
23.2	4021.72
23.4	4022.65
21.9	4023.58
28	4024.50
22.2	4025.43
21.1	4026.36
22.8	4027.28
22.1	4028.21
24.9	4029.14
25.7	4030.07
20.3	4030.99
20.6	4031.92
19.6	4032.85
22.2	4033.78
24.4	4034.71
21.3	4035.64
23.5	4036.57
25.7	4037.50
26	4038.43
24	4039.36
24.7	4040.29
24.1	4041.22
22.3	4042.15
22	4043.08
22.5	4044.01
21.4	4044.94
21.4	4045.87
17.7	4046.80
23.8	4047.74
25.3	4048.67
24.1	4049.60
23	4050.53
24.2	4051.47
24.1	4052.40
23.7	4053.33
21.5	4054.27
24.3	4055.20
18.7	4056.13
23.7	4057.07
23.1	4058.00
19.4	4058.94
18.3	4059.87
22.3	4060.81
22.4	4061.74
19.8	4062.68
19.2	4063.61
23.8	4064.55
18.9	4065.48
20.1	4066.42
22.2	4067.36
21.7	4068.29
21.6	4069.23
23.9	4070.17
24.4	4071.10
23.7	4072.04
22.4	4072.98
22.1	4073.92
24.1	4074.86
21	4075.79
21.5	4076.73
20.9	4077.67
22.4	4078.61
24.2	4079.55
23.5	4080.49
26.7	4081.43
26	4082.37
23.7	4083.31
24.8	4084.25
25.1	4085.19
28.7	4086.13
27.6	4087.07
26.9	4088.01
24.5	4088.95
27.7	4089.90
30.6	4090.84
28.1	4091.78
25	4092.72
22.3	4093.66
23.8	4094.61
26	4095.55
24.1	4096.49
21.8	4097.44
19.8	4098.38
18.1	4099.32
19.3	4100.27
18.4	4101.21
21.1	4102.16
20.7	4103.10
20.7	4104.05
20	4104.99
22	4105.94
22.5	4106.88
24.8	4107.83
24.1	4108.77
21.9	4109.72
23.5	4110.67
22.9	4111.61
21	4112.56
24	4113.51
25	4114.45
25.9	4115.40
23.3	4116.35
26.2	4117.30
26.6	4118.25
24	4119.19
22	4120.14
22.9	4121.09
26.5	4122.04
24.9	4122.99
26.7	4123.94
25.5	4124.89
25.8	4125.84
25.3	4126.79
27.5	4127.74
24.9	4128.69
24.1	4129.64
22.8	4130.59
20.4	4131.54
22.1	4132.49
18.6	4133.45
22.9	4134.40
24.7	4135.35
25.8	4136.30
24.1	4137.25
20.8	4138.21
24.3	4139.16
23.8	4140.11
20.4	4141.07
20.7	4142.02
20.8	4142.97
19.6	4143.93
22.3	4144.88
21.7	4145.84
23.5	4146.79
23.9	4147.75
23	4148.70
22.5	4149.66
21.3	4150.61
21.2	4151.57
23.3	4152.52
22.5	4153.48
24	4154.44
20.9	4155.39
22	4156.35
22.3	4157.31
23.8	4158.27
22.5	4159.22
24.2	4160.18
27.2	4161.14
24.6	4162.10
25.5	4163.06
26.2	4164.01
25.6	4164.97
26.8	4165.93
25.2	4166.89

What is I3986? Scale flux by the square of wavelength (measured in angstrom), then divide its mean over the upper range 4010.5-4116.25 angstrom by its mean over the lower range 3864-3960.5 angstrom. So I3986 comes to 1.78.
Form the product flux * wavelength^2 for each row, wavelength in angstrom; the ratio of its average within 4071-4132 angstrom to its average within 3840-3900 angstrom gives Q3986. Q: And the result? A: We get 2.07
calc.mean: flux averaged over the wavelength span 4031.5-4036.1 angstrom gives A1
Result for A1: 21.6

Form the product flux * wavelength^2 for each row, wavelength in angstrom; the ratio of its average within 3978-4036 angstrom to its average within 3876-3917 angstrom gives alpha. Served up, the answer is 1.57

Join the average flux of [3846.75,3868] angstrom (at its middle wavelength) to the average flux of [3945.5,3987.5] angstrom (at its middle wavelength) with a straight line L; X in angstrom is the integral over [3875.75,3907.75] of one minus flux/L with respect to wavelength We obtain -3.9 angstrom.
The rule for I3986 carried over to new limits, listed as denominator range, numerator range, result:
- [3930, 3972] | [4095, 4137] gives 2.12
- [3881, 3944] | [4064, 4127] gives 1.92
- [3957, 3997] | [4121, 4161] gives 1.60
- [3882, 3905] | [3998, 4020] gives 1.69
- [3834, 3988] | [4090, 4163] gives 1.93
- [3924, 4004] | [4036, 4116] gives 1.63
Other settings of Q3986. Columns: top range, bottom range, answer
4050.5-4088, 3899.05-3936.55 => 1.79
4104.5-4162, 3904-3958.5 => 1.84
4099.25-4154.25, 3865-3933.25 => 1.83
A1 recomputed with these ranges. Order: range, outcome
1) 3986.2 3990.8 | 21.4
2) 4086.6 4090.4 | 26.7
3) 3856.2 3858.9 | 13.1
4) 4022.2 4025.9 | 23.9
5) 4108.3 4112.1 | 23.1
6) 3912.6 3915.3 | 19.1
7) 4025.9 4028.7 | 22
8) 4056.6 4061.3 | 21.4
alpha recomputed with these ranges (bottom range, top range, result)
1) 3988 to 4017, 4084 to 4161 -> 1.09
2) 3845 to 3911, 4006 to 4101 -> 1.88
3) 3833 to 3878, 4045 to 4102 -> 2.18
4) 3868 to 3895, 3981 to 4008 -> 1.67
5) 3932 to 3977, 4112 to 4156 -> 2.10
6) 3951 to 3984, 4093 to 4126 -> 1.78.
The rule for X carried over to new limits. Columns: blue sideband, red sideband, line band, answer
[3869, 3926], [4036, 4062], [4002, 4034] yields -3.4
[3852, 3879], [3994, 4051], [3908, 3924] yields -0.9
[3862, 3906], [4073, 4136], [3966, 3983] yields 5.2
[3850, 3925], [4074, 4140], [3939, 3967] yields 3.7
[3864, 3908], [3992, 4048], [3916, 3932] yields 3.5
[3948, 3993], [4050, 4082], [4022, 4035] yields -2.1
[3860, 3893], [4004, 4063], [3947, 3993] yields 8.0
